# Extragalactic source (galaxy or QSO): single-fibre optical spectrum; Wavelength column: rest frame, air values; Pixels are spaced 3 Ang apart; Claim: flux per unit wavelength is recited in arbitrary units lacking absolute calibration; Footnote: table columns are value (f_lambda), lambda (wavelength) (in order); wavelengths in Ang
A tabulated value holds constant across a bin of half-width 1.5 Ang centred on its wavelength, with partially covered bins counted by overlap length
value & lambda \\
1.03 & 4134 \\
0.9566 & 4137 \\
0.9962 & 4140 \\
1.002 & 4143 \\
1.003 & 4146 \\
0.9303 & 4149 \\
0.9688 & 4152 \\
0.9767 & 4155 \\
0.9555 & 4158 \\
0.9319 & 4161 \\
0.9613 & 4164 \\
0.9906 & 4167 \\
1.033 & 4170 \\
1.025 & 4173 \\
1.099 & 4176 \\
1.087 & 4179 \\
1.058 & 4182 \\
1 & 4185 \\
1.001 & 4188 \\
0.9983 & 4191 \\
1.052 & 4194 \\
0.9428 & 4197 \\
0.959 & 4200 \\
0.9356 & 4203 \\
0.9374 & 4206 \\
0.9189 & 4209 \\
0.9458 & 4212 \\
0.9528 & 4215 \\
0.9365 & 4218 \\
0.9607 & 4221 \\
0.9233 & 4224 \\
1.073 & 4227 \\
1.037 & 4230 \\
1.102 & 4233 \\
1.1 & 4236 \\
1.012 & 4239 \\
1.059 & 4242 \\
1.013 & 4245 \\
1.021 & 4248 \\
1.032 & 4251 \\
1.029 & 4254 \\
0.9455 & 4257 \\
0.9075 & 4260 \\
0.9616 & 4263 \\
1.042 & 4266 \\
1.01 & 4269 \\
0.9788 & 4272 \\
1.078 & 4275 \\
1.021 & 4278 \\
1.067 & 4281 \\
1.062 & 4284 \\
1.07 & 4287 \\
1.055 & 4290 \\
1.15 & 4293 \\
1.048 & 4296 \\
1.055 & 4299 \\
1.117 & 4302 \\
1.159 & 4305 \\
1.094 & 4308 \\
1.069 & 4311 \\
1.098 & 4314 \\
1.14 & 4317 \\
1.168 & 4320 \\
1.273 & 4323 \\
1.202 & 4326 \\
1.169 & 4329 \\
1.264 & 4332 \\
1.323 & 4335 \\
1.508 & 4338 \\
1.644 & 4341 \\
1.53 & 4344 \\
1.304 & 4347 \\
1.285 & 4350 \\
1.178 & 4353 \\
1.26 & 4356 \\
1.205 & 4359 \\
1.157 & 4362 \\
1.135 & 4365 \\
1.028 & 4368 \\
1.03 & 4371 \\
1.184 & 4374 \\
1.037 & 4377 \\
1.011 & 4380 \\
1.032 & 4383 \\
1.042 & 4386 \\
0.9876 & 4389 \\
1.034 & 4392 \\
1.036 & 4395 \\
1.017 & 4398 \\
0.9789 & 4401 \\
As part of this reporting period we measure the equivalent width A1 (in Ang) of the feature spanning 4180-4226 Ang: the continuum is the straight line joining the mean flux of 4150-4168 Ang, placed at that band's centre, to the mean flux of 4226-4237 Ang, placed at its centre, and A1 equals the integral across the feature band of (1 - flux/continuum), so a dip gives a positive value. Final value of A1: 2.7 Ang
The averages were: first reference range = 0.962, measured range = 0.971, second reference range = 1.08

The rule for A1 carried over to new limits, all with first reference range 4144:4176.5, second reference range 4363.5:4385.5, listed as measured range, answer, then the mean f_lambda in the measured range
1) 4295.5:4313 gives -0.9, 1.09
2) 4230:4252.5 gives -0.7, 1.05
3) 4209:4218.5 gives 0.6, 0.942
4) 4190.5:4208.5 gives 0.6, 0.966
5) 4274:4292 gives -0.5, 1.06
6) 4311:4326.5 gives -1.8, 1.16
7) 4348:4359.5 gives -2.0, 1.24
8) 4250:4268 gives 0.6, 0.986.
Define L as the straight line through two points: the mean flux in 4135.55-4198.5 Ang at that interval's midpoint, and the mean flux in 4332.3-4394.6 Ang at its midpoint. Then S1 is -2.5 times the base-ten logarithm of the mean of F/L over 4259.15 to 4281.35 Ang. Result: 0.10 mag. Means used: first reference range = 0.999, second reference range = 1.19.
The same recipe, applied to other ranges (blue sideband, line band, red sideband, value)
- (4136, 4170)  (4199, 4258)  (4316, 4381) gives 0.082 mag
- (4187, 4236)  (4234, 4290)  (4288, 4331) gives 0.035 mag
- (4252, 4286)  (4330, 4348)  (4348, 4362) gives -0.199 mag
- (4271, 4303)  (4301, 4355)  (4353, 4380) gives -0.144 mag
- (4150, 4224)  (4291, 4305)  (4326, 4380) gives 0.056 mag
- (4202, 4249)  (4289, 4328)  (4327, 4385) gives 0.014 mag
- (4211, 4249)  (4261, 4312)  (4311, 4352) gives 0.105 mag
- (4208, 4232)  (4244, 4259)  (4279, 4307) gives 0.018 mag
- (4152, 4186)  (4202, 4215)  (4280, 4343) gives 0.131 mag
